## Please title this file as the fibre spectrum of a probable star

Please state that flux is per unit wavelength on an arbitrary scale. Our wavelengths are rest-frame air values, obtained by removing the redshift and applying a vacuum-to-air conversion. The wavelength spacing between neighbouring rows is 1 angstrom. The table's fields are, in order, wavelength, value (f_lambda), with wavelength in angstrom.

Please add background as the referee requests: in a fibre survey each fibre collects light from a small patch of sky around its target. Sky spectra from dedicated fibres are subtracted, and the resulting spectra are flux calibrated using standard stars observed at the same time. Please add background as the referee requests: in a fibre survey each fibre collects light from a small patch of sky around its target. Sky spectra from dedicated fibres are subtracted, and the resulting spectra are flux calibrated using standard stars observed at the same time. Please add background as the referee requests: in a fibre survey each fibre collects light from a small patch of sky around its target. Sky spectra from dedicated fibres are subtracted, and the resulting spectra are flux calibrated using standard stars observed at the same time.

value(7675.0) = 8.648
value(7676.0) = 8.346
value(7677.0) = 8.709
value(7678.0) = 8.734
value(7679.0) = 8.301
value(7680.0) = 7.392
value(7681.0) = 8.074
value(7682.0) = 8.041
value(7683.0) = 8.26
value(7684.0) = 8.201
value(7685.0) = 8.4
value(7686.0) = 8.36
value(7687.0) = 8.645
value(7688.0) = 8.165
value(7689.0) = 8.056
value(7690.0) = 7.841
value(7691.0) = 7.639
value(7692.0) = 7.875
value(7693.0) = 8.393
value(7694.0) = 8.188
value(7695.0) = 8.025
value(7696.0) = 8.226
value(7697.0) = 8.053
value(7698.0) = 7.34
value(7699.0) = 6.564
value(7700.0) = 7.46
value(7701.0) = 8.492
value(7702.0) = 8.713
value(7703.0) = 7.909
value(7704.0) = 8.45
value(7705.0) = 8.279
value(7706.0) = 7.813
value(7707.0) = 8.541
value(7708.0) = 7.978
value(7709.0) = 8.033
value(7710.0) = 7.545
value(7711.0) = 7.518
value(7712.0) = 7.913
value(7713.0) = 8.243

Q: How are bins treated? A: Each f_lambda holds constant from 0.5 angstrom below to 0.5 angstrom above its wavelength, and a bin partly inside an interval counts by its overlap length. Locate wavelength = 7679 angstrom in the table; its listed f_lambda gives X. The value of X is 8.301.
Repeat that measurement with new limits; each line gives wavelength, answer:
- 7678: 8.734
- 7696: 8.226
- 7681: 8.074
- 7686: 8.36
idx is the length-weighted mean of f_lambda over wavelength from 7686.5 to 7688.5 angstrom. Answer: 8.4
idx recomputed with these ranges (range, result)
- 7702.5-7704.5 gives 8.18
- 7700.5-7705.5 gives 8.37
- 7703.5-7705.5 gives 8.36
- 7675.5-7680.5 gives 8.3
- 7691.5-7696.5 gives 8.14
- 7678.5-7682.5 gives 7.95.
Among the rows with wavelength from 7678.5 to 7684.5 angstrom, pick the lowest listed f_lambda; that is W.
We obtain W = 7.392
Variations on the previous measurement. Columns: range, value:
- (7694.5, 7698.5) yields 7.34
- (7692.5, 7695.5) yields 8.025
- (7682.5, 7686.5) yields 8.201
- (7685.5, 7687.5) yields 8.36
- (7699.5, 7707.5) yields 7.46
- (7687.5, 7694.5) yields 7.639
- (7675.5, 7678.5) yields 8.346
